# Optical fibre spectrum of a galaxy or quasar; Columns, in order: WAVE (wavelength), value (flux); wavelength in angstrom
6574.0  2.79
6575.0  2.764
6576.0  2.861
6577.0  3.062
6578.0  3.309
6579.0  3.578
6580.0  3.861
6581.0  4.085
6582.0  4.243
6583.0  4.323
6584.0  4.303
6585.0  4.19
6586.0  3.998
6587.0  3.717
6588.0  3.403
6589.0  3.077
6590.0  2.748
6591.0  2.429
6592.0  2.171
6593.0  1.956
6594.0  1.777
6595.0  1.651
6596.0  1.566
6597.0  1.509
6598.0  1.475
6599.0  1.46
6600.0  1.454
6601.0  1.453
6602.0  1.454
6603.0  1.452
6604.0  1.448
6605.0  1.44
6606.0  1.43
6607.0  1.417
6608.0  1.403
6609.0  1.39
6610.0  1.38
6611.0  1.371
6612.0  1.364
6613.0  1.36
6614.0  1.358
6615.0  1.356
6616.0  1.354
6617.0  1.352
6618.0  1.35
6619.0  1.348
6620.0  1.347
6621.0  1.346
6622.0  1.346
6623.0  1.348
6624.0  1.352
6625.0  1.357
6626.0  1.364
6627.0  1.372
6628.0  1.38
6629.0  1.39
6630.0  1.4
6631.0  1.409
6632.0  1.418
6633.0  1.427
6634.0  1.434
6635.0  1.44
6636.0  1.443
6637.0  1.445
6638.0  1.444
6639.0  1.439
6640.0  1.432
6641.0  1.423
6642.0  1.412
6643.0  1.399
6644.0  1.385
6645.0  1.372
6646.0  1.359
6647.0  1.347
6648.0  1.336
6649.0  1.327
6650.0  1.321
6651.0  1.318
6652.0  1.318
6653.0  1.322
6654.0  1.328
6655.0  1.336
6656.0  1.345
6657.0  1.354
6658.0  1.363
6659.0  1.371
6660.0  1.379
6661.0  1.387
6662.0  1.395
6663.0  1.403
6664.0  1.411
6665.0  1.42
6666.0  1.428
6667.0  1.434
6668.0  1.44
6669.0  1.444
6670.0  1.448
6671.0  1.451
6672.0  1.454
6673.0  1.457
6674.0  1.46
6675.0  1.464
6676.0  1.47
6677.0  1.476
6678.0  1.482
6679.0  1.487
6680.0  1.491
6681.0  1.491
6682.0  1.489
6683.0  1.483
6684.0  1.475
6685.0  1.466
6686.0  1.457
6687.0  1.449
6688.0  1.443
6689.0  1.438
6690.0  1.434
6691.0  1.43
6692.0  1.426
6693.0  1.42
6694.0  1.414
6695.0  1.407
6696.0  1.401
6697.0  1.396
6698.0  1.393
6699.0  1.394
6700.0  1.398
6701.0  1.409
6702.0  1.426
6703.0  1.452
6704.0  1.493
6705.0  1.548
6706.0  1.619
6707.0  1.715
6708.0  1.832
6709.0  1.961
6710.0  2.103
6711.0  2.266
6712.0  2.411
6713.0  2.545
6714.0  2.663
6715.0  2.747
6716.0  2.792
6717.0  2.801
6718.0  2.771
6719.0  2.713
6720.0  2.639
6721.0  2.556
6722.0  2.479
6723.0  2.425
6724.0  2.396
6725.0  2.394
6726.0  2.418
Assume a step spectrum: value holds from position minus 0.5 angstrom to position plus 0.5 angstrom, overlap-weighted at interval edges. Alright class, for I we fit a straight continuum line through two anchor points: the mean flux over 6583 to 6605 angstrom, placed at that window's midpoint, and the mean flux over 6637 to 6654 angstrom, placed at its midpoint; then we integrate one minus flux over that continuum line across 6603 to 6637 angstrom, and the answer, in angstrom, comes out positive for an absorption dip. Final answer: 8.3 angstrom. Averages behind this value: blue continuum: 2.34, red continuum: 1.37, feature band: 1.39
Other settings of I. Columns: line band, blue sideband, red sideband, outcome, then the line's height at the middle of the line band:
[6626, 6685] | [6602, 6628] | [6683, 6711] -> 1.6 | 1.45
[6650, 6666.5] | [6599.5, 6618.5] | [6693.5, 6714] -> 2.0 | 1.56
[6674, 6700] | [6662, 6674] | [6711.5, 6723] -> 6.0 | 1.9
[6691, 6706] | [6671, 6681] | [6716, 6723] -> 4.7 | 2.08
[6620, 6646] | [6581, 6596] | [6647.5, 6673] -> 8.1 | 2.04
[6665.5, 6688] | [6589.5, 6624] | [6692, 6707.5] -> 0.2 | 1.48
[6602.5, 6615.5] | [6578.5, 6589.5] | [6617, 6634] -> 5.3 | 2.37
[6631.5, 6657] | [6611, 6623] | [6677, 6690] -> 0.3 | 1.4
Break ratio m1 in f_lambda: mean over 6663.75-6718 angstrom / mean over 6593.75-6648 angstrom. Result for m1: 1.16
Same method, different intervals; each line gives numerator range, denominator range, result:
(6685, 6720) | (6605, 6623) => 1.33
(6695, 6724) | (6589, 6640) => 1.36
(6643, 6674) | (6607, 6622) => 1.01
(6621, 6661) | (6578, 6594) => 0.40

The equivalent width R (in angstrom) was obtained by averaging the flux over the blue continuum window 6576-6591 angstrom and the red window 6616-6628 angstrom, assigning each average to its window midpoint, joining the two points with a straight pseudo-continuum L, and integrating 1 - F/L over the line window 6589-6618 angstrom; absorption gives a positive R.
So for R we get 10.0 angstrom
